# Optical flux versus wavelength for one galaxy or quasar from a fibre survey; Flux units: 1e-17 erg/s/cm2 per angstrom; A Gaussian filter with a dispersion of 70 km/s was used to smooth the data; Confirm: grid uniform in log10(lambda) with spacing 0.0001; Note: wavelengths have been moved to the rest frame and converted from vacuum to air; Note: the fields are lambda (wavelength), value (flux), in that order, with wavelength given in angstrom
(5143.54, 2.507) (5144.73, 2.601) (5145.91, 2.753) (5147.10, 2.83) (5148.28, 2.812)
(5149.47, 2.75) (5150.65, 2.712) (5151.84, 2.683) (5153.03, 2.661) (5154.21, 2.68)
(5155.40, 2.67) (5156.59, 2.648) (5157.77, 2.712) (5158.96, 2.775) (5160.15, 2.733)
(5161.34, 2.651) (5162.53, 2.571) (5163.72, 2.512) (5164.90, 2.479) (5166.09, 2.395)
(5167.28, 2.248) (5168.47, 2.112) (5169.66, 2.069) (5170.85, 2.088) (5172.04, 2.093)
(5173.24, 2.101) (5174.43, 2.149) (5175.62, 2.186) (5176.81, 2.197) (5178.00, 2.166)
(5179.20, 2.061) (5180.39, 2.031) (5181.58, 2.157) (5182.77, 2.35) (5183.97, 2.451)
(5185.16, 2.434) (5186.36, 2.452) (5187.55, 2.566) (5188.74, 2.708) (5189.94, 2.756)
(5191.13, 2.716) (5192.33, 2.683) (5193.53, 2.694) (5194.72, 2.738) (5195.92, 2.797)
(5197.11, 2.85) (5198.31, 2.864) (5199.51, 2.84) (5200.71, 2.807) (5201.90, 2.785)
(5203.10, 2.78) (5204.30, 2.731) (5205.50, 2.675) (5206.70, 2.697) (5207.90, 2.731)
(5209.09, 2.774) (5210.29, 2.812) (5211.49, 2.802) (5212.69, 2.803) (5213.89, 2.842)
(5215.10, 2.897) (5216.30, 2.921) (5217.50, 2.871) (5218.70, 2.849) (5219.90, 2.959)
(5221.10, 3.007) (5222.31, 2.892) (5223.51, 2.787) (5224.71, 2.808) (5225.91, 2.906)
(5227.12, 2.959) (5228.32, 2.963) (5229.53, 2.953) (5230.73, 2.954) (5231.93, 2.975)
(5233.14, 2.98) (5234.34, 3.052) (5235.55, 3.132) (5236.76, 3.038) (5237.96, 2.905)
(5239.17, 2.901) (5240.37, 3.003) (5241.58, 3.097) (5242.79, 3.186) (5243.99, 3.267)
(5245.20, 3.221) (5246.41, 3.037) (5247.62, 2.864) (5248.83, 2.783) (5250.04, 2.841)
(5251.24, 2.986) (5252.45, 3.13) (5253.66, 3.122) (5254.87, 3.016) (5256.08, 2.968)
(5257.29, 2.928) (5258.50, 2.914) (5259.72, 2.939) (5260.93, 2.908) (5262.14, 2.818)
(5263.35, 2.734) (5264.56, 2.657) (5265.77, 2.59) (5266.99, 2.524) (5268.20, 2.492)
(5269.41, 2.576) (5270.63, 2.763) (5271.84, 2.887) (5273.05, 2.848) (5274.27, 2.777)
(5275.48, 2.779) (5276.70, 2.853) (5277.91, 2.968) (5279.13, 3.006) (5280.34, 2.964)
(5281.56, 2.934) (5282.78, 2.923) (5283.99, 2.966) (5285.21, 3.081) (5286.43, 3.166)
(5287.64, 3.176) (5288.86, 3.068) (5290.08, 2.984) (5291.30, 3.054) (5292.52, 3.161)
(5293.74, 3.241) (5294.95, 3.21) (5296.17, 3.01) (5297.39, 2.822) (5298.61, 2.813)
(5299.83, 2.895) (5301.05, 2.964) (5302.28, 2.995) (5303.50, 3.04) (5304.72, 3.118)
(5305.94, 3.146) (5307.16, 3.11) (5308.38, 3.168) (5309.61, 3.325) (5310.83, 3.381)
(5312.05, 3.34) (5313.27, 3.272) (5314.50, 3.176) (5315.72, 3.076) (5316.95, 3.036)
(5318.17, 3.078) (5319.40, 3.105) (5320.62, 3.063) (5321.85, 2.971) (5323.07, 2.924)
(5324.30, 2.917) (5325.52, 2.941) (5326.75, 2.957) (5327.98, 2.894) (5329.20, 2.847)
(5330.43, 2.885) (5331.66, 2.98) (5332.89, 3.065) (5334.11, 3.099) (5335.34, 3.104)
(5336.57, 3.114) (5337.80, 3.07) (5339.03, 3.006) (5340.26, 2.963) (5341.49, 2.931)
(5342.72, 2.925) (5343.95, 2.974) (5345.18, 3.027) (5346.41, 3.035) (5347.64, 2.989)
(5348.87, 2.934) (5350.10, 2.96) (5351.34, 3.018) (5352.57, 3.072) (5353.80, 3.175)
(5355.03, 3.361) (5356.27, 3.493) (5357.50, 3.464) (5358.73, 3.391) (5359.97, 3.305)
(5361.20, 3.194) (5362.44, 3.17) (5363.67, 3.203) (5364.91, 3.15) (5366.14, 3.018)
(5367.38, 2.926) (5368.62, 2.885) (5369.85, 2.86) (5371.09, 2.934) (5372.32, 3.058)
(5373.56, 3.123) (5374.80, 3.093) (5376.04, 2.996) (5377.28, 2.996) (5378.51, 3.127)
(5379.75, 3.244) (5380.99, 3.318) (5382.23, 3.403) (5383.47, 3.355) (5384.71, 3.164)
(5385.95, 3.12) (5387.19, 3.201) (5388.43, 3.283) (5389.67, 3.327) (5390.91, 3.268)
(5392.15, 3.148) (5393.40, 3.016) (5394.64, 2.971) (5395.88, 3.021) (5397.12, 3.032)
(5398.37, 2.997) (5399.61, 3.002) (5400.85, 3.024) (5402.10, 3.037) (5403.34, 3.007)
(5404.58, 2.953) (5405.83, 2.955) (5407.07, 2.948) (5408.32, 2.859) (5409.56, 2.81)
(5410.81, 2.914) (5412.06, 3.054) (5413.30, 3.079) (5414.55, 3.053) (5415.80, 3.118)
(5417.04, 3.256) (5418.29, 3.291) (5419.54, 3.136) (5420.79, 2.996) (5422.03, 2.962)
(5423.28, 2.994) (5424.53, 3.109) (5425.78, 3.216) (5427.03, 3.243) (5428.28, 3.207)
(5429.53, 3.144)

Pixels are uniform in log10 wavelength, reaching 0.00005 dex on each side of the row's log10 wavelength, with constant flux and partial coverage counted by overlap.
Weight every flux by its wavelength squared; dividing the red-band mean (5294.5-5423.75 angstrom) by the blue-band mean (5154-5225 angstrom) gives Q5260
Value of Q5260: 1.26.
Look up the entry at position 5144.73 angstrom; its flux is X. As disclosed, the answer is 2.601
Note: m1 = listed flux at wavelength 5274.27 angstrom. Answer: 2.777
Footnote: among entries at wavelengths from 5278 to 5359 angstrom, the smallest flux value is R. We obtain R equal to 2.813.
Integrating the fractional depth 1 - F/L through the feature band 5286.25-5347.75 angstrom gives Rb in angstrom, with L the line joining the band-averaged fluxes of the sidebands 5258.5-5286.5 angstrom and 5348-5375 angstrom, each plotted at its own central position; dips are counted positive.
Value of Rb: -1.6 angstrom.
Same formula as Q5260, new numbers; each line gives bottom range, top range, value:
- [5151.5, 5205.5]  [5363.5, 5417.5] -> 1.33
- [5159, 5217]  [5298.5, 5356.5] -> 1.27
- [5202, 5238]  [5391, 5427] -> 1.13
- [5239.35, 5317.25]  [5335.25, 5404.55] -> 1.08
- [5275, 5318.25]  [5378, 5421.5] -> 1.05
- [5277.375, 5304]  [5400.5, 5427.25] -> 1.06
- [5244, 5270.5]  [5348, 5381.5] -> 1.14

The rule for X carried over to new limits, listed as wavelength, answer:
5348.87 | 2.934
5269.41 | 2.576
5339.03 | 3.006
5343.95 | 2.974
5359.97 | 3.305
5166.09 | 2.395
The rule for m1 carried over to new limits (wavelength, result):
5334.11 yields 3.099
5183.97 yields 2.451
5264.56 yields 2.657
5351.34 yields 3.018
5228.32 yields 2.963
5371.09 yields 2.934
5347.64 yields 2.989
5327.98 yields 2.894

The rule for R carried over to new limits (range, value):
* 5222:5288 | 2.492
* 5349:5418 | 2.81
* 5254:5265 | 2.657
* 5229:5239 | 2.905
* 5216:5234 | 2.787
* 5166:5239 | 2.031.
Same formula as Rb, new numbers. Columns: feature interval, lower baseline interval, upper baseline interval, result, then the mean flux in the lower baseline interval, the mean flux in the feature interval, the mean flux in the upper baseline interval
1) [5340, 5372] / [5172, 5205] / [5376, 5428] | -1.3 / 2.51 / 3.09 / 3.1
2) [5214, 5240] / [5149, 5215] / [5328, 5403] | -2.4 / 2.56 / 2.94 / 3.1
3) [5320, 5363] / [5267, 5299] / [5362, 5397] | -0.2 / 2.94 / 3.06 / 3.12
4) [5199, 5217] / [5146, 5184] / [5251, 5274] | -1.3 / 2.43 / 2.79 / 2.83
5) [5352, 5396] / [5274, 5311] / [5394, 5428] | -1.8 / 3.03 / 3.16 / 3.04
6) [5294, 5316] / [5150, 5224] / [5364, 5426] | -1.8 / 2.6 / 3.11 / 3.08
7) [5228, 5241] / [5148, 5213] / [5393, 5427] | -1.6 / 2.55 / 2.99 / 3.03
